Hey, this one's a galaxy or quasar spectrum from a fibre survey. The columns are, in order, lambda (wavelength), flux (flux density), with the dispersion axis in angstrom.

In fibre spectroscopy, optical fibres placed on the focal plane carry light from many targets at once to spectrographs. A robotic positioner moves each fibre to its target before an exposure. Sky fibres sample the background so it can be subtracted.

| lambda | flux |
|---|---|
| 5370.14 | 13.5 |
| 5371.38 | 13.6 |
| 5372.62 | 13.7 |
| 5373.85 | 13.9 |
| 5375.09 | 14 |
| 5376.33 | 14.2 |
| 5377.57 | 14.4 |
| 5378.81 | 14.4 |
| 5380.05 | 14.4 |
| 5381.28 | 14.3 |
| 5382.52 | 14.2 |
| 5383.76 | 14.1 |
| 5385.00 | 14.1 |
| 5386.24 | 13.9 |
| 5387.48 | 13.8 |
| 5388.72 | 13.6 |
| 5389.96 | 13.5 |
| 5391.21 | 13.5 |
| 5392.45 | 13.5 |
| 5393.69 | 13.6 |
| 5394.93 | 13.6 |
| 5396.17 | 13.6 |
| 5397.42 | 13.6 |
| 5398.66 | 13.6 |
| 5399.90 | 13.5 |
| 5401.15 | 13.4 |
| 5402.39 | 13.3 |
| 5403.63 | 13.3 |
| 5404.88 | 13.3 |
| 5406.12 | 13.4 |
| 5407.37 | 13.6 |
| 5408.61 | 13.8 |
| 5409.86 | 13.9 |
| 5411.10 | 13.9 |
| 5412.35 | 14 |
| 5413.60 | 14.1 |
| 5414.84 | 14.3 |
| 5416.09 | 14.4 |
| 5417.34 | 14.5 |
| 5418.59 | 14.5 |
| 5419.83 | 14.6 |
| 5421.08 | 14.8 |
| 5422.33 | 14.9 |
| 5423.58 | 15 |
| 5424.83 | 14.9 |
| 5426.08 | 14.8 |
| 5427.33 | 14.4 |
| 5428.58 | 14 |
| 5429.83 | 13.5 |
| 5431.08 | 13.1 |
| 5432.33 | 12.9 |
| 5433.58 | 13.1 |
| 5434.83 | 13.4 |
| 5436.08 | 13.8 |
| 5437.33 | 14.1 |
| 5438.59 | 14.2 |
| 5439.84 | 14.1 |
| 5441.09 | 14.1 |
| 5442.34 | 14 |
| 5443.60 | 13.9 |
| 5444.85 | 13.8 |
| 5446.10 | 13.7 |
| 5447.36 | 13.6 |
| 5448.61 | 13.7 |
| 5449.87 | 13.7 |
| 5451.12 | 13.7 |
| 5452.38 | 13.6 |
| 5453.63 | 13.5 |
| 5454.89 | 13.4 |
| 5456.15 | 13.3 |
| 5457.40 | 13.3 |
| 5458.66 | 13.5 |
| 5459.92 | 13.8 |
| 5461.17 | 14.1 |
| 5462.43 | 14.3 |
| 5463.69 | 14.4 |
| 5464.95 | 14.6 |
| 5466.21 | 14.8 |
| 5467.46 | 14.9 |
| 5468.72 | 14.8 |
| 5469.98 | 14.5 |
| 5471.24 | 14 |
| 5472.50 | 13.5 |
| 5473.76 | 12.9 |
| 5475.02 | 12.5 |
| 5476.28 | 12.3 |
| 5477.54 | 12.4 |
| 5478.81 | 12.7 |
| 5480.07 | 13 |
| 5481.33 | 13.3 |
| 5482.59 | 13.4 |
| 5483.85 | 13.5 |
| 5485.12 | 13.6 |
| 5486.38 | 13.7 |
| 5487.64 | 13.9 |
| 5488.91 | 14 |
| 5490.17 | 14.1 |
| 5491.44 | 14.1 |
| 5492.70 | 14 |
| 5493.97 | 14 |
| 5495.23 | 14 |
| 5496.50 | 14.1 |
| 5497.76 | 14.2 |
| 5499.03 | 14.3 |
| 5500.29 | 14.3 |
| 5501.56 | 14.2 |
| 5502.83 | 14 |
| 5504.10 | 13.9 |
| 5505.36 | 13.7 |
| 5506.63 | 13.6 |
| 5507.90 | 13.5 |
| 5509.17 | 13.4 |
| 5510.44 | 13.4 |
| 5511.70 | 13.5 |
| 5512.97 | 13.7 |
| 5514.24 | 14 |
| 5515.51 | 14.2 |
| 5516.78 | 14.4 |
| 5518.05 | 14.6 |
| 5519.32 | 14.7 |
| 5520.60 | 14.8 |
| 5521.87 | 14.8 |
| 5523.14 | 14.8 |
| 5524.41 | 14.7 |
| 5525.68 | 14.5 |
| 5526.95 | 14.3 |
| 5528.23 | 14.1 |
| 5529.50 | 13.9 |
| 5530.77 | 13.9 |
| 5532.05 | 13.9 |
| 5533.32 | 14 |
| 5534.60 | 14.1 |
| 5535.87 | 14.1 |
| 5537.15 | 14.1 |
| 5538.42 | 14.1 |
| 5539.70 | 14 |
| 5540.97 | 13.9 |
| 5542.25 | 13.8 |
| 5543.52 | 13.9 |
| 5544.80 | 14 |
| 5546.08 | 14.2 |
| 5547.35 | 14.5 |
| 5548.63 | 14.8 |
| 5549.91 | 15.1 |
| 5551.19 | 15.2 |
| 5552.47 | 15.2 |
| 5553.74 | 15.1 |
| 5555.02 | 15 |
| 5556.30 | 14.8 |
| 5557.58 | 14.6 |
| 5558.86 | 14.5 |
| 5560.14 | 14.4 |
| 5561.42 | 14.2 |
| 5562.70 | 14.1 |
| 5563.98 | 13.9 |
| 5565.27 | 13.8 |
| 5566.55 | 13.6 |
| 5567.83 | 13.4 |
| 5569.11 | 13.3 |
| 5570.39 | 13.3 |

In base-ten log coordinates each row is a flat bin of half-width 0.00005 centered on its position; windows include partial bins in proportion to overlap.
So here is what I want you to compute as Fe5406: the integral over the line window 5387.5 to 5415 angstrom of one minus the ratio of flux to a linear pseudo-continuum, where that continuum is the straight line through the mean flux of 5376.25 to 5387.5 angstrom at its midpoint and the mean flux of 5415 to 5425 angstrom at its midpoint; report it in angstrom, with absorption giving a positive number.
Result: 1.5 angstrom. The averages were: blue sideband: 14.2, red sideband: 14.7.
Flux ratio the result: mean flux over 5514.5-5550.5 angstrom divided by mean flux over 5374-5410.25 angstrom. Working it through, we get 1.04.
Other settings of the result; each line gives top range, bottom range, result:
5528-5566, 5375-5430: 1.02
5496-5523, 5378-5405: 1.02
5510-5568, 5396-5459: 1.03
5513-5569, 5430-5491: 1.05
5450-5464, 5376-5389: 0.97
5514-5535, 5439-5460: 1.05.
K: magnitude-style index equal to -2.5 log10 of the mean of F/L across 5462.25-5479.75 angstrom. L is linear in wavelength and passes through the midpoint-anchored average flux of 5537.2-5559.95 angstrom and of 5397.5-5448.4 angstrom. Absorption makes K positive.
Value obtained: 0.03 mag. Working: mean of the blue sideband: 13.9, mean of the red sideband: 14.5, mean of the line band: 13.7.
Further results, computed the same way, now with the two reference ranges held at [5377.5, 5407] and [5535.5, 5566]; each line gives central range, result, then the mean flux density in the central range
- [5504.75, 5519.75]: 0.03 mag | 13.9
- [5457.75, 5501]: 0.02 mag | 13.8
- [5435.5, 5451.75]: 0.01 mag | 13.9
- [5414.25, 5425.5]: -0.06 mag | 14.6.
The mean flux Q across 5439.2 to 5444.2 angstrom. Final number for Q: 14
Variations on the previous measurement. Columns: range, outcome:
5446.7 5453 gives 13.6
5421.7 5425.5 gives 14.9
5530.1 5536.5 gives 14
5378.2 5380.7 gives 14.4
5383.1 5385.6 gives 14.1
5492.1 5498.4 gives 14.1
